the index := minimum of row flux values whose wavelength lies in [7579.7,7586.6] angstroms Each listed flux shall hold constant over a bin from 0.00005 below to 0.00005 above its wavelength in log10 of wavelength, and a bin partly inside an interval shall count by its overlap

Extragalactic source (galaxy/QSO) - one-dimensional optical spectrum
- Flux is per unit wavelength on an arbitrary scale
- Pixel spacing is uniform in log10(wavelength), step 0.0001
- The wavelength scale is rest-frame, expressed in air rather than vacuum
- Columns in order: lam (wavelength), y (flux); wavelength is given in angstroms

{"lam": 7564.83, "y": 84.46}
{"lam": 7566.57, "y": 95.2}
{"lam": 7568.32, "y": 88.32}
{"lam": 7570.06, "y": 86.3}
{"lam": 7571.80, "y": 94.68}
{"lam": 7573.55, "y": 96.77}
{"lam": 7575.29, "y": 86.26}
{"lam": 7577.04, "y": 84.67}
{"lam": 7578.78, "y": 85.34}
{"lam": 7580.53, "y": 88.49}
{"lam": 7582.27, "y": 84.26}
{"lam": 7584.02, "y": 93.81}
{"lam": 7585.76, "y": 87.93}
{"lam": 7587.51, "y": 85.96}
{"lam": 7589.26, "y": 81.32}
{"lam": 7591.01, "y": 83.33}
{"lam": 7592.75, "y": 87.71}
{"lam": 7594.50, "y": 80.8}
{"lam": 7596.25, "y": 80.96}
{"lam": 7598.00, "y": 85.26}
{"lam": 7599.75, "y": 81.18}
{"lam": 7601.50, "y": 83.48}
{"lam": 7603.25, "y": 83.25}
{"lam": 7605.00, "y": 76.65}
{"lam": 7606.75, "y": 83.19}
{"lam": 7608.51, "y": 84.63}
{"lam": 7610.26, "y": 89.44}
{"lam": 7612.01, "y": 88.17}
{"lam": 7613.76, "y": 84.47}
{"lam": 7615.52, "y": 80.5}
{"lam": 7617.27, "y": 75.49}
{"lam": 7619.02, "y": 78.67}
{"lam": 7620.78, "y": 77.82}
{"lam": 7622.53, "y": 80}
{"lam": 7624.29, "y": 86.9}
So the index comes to 84.26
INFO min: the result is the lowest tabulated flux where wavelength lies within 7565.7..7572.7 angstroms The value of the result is 86.3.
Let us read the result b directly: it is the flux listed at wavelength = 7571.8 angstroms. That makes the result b 94.68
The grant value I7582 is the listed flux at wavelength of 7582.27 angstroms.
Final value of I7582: 84.26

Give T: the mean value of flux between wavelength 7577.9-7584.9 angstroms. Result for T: 88.1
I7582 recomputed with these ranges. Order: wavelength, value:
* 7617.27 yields 75.49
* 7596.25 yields 80.96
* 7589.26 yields 81.32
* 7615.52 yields 80.5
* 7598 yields 85.26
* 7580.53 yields 88.49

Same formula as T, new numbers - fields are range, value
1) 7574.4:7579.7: 85.5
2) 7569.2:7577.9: 89.7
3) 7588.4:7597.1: 82.9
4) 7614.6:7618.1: 78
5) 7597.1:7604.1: 83.3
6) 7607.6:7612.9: 87.4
